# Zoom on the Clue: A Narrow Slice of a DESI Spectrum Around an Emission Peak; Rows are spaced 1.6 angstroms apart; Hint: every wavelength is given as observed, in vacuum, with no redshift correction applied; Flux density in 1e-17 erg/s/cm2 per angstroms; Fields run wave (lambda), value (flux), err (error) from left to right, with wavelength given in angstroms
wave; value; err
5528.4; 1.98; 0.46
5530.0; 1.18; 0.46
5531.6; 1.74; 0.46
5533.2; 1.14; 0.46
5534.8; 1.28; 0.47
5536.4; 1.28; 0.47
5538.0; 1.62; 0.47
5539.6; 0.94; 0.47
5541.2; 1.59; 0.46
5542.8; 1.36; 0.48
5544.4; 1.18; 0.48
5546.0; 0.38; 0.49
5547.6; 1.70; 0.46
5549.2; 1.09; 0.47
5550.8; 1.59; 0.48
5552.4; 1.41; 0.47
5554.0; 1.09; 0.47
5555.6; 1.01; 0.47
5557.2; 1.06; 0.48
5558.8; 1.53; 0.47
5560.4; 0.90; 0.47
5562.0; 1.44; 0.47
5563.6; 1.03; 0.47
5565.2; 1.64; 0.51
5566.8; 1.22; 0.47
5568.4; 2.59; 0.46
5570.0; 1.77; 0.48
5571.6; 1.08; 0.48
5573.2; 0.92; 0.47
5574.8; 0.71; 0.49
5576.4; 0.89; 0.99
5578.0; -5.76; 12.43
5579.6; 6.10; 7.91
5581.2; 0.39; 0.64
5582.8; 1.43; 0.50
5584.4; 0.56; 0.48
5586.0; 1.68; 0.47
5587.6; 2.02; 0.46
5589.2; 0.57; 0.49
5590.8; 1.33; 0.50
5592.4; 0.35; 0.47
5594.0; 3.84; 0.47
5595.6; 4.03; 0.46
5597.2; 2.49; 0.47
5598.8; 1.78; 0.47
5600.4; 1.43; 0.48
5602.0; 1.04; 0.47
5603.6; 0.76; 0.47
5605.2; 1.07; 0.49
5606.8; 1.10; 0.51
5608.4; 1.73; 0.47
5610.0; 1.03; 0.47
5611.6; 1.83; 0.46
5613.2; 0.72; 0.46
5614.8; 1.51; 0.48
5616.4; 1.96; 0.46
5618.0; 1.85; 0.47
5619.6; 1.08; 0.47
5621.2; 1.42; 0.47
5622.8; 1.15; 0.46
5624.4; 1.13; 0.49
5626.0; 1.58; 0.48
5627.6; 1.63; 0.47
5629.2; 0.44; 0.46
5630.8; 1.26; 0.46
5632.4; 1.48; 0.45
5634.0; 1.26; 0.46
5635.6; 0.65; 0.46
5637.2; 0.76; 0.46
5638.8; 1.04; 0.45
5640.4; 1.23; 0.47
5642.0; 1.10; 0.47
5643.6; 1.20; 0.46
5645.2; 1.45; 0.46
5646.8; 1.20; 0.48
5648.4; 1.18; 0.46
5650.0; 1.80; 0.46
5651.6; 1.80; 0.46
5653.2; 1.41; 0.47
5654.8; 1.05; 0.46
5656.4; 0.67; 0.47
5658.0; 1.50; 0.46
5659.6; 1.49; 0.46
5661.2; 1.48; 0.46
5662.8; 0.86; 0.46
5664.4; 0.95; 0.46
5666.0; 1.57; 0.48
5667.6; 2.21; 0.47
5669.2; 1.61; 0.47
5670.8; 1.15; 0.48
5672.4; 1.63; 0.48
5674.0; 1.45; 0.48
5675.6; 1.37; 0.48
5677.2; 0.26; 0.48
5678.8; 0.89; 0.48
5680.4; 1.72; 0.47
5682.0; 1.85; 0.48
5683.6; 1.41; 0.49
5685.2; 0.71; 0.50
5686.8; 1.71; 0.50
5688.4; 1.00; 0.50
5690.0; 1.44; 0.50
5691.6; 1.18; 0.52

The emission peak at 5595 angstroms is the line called H-beta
